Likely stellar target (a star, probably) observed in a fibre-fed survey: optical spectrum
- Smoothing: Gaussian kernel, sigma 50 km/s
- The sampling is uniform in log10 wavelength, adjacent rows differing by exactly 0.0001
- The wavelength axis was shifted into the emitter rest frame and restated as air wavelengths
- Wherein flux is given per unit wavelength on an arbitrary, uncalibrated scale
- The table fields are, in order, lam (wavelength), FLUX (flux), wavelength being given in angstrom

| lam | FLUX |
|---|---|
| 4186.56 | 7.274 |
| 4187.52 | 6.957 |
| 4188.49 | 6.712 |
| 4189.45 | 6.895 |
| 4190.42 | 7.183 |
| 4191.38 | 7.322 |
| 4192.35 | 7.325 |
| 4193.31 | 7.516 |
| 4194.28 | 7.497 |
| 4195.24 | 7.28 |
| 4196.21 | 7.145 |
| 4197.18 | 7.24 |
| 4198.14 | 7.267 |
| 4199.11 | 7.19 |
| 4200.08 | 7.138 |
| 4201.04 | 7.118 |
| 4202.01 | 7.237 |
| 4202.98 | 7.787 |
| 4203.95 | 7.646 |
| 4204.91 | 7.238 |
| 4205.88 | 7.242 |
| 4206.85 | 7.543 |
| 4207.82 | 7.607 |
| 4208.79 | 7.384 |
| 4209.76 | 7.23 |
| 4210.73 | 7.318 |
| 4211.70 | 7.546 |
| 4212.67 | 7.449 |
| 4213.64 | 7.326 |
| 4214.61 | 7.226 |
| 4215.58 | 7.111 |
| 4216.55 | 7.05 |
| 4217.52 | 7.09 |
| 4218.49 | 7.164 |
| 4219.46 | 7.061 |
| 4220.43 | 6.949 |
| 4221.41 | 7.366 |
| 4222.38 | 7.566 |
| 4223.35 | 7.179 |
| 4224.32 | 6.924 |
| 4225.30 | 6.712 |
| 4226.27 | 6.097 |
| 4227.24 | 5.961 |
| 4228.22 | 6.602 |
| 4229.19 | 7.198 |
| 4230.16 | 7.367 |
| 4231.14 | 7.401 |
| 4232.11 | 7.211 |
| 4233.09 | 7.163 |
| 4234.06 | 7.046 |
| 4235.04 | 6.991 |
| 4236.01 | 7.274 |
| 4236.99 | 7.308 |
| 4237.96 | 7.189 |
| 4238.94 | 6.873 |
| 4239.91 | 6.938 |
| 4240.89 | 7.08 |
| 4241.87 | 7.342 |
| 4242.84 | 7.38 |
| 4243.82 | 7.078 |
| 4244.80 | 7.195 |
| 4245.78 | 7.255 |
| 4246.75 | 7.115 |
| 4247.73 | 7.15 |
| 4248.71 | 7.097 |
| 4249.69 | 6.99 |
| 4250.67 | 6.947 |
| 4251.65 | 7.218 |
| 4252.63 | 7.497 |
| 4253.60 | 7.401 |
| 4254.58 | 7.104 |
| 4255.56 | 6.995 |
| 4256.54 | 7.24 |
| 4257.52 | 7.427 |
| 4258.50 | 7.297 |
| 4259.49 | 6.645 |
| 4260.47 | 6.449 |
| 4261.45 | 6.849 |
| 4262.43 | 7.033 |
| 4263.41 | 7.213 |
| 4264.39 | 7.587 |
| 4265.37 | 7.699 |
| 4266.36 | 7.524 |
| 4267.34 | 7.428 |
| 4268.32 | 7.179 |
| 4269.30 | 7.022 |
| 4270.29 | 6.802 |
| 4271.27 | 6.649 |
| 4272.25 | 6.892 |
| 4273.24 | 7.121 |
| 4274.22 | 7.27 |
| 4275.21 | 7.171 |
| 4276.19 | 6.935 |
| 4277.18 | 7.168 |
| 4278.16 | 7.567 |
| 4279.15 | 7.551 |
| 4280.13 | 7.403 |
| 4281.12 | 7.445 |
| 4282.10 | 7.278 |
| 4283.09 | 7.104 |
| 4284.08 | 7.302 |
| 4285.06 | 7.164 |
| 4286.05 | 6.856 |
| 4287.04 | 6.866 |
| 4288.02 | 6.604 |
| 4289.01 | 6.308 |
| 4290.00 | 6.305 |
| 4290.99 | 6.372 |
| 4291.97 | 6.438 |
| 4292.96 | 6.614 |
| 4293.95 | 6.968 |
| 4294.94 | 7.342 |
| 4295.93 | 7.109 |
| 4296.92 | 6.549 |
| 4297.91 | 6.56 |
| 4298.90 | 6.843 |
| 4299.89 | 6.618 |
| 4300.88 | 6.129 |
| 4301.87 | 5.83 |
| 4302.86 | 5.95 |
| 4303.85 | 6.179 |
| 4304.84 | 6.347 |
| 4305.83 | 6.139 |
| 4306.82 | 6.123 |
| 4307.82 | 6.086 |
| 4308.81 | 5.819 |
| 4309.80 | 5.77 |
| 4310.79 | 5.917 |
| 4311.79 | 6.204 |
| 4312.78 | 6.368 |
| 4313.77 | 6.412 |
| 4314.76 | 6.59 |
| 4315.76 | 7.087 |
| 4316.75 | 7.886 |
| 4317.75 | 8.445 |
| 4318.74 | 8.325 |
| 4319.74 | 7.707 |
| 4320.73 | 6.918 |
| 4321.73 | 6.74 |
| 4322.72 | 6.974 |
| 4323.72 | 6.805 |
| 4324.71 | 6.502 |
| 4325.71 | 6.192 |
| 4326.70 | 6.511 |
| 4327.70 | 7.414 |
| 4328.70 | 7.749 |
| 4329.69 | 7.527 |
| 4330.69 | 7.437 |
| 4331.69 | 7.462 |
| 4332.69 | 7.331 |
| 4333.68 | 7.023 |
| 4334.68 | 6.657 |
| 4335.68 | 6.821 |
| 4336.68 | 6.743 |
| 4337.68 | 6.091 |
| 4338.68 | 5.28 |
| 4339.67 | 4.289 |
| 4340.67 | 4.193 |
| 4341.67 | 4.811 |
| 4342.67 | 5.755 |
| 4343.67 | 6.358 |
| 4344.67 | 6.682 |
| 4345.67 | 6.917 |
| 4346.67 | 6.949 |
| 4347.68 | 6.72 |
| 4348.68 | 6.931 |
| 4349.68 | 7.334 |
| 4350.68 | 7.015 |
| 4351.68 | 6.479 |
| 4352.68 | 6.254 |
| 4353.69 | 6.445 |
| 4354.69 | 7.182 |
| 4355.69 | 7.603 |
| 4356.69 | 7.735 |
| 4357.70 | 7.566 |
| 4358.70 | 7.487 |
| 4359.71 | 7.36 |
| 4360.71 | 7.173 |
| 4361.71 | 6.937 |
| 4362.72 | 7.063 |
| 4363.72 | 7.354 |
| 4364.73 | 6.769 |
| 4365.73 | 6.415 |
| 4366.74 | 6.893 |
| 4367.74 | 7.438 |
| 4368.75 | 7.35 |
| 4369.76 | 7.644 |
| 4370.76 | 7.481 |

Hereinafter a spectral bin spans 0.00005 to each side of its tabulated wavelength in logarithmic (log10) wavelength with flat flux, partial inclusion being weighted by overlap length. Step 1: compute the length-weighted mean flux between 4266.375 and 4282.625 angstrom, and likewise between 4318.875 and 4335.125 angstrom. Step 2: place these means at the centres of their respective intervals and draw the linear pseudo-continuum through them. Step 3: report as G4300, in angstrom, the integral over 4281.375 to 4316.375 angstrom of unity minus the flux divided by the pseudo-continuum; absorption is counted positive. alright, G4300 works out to 3.02 angstrom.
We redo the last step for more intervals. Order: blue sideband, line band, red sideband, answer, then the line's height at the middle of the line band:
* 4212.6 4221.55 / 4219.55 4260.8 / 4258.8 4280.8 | 0.4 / 7.15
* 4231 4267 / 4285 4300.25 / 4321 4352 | 0.4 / 6.87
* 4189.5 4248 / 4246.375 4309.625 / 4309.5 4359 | 0.6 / 6.96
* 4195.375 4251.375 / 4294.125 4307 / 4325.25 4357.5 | 0.7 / 6.81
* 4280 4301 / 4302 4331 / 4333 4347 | -1.5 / 6.42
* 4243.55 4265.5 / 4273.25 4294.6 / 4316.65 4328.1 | 0.5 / 7.16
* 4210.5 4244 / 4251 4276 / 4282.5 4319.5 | -1.0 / 6.88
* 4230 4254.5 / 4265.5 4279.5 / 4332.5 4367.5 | -0.3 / 7.03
